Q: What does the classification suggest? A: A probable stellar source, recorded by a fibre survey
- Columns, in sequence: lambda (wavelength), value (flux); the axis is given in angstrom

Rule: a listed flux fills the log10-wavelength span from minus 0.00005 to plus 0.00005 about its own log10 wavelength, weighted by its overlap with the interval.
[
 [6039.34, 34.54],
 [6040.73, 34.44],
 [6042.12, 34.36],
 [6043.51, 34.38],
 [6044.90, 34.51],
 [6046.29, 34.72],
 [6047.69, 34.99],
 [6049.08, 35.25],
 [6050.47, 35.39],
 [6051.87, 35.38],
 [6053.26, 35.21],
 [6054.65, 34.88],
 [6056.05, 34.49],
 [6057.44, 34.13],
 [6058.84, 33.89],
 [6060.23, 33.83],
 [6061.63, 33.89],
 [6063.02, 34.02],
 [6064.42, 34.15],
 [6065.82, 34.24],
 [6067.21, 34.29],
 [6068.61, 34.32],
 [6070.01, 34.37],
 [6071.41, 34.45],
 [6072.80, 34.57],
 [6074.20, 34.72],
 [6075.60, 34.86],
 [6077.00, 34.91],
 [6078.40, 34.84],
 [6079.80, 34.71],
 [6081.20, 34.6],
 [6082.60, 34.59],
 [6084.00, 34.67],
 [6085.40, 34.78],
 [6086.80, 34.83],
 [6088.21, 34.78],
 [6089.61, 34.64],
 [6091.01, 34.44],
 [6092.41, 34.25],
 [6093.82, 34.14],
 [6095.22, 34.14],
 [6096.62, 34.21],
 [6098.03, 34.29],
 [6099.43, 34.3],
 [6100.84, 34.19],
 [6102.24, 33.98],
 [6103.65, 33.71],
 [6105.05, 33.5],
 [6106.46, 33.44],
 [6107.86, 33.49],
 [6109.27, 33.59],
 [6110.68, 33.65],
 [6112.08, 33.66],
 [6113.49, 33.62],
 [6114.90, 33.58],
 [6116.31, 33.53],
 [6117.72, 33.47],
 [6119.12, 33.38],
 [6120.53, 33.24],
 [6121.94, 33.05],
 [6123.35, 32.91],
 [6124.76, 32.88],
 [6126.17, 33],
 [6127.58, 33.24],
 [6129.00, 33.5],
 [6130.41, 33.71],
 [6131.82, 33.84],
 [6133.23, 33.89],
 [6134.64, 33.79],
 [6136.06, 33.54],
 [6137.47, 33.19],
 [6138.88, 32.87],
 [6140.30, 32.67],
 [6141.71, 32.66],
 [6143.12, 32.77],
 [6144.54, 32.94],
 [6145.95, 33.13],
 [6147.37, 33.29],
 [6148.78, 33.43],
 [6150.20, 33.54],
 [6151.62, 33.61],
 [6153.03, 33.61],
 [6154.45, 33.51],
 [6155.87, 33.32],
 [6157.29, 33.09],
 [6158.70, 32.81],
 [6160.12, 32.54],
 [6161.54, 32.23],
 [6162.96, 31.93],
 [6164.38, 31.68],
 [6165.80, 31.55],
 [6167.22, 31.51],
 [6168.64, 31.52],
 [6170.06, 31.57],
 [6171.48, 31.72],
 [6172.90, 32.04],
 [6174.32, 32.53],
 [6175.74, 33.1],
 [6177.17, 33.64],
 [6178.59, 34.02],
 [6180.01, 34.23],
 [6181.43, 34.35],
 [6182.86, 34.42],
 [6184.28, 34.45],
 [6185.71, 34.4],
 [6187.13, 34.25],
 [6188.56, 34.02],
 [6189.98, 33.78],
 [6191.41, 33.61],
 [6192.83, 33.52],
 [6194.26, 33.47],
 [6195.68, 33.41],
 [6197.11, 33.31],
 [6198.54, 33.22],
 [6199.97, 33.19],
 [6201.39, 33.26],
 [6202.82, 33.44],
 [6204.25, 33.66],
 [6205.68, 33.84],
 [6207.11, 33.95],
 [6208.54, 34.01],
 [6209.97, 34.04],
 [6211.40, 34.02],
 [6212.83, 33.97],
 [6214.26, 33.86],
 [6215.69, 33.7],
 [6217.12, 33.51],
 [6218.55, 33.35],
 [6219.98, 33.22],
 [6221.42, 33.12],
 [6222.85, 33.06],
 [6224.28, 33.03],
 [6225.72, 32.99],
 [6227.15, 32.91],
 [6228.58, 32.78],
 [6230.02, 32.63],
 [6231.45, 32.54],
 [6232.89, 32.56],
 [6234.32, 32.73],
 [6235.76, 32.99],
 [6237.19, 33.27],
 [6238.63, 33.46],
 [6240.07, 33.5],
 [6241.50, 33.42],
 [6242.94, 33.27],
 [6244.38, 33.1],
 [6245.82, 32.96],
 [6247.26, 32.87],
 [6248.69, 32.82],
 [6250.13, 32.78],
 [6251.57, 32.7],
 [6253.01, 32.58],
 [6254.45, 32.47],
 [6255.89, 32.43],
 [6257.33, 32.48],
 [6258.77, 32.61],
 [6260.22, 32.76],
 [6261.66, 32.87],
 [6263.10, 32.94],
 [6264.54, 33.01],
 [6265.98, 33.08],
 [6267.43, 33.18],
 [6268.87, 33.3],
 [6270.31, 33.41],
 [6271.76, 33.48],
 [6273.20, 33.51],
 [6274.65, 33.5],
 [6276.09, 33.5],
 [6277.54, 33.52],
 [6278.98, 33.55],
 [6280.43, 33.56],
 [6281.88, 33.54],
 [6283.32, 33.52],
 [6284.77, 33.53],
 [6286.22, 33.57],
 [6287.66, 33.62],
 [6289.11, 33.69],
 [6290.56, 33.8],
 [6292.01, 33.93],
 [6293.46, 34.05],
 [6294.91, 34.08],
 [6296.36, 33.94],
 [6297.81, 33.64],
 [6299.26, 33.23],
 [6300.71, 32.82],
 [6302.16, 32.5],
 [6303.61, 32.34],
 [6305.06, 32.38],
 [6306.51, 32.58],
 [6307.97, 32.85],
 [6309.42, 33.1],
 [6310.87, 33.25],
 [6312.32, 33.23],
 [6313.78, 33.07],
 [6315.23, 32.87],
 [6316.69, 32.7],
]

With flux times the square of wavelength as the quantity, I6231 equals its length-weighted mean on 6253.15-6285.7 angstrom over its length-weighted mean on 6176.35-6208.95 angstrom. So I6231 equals 1.01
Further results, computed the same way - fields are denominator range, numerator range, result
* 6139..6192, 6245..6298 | 1.04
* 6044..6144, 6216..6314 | 1.03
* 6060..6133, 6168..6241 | 1.02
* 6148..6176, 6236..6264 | 1.04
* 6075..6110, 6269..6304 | 1.04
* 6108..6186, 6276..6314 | 1.06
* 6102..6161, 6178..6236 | 1.03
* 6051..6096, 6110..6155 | 0.99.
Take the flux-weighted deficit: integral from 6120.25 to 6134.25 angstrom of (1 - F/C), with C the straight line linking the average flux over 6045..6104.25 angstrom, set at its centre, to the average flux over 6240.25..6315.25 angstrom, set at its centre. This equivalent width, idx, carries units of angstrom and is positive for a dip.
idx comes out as 0.33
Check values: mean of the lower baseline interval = 34.5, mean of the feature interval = 33.3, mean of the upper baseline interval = 33.2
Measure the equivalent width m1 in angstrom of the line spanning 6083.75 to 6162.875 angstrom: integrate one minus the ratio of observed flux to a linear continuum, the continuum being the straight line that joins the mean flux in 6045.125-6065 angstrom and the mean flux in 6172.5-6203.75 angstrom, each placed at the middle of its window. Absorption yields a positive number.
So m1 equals 1.3 angstrom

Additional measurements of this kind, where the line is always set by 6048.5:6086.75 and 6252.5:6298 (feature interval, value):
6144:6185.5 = 1.3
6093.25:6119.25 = 0.4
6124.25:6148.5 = 0.7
